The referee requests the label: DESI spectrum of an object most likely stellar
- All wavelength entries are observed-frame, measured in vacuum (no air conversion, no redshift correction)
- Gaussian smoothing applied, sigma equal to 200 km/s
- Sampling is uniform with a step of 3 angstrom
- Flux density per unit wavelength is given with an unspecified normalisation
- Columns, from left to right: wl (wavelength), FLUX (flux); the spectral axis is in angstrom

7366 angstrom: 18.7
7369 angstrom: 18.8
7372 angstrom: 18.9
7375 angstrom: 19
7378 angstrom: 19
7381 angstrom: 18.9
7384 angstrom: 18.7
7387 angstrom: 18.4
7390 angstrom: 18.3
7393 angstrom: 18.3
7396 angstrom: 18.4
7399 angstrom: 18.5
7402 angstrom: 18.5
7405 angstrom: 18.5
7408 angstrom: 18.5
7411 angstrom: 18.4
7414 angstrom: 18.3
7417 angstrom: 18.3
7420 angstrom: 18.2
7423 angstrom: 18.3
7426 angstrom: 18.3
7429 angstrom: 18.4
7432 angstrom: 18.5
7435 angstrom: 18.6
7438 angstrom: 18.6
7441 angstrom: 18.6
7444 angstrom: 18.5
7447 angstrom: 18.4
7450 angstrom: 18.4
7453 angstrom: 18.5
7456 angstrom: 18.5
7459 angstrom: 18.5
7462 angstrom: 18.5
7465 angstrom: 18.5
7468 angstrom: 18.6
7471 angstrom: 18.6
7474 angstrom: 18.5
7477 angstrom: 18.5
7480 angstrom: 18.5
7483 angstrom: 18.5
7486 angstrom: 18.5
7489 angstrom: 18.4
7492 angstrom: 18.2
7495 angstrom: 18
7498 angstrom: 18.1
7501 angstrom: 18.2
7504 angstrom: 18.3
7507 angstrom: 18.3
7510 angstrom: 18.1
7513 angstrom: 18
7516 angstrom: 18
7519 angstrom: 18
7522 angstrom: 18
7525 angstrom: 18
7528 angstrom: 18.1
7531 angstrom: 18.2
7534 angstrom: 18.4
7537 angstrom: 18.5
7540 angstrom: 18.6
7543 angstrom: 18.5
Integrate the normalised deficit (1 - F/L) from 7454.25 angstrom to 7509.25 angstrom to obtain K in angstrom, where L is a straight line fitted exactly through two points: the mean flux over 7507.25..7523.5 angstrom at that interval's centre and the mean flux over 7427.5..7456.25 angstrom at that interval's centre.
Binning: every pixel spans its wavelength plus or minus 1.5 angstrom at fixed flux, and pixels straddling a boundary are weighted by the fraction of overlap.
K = -0.4 angstrom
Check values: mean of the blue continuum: 18.5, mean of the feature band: 18.4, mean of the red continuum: 18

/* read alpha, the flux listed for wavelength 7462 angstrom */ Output 18.5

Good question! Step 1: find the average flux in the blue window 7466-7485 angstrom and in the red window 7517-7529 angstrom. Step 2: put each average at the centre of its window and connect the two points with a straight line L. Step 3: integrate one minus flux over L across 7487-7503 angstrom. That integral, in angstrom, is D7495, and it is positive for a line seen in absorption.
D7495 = 0.1 angstrom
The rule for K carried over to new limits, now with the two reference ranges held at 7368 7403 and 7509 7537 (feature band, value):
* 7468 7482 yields -0.2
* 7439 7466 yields -0.2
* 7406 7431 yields 0.2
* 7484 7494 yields -0.1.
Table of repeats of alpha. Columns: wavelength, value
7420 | 18.2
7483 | 18.5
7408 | 18.5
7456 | 18.5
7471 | 18.6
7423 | 18.3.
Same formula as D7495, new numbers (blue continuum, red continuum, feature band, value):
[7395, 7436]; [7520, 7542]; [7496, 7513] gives 0.1 angstrom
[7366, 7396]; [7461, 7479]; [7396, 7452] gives 0.5 angstrom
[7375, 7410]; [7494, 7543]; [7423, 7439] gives 0.0 angstrom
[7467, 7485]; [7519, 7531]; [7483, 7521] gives 0.2 angstrom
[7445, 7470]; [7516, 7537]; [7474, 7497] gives 0.0 angstrom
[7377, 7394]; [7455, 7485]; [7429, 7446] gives 0.0 angstrom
